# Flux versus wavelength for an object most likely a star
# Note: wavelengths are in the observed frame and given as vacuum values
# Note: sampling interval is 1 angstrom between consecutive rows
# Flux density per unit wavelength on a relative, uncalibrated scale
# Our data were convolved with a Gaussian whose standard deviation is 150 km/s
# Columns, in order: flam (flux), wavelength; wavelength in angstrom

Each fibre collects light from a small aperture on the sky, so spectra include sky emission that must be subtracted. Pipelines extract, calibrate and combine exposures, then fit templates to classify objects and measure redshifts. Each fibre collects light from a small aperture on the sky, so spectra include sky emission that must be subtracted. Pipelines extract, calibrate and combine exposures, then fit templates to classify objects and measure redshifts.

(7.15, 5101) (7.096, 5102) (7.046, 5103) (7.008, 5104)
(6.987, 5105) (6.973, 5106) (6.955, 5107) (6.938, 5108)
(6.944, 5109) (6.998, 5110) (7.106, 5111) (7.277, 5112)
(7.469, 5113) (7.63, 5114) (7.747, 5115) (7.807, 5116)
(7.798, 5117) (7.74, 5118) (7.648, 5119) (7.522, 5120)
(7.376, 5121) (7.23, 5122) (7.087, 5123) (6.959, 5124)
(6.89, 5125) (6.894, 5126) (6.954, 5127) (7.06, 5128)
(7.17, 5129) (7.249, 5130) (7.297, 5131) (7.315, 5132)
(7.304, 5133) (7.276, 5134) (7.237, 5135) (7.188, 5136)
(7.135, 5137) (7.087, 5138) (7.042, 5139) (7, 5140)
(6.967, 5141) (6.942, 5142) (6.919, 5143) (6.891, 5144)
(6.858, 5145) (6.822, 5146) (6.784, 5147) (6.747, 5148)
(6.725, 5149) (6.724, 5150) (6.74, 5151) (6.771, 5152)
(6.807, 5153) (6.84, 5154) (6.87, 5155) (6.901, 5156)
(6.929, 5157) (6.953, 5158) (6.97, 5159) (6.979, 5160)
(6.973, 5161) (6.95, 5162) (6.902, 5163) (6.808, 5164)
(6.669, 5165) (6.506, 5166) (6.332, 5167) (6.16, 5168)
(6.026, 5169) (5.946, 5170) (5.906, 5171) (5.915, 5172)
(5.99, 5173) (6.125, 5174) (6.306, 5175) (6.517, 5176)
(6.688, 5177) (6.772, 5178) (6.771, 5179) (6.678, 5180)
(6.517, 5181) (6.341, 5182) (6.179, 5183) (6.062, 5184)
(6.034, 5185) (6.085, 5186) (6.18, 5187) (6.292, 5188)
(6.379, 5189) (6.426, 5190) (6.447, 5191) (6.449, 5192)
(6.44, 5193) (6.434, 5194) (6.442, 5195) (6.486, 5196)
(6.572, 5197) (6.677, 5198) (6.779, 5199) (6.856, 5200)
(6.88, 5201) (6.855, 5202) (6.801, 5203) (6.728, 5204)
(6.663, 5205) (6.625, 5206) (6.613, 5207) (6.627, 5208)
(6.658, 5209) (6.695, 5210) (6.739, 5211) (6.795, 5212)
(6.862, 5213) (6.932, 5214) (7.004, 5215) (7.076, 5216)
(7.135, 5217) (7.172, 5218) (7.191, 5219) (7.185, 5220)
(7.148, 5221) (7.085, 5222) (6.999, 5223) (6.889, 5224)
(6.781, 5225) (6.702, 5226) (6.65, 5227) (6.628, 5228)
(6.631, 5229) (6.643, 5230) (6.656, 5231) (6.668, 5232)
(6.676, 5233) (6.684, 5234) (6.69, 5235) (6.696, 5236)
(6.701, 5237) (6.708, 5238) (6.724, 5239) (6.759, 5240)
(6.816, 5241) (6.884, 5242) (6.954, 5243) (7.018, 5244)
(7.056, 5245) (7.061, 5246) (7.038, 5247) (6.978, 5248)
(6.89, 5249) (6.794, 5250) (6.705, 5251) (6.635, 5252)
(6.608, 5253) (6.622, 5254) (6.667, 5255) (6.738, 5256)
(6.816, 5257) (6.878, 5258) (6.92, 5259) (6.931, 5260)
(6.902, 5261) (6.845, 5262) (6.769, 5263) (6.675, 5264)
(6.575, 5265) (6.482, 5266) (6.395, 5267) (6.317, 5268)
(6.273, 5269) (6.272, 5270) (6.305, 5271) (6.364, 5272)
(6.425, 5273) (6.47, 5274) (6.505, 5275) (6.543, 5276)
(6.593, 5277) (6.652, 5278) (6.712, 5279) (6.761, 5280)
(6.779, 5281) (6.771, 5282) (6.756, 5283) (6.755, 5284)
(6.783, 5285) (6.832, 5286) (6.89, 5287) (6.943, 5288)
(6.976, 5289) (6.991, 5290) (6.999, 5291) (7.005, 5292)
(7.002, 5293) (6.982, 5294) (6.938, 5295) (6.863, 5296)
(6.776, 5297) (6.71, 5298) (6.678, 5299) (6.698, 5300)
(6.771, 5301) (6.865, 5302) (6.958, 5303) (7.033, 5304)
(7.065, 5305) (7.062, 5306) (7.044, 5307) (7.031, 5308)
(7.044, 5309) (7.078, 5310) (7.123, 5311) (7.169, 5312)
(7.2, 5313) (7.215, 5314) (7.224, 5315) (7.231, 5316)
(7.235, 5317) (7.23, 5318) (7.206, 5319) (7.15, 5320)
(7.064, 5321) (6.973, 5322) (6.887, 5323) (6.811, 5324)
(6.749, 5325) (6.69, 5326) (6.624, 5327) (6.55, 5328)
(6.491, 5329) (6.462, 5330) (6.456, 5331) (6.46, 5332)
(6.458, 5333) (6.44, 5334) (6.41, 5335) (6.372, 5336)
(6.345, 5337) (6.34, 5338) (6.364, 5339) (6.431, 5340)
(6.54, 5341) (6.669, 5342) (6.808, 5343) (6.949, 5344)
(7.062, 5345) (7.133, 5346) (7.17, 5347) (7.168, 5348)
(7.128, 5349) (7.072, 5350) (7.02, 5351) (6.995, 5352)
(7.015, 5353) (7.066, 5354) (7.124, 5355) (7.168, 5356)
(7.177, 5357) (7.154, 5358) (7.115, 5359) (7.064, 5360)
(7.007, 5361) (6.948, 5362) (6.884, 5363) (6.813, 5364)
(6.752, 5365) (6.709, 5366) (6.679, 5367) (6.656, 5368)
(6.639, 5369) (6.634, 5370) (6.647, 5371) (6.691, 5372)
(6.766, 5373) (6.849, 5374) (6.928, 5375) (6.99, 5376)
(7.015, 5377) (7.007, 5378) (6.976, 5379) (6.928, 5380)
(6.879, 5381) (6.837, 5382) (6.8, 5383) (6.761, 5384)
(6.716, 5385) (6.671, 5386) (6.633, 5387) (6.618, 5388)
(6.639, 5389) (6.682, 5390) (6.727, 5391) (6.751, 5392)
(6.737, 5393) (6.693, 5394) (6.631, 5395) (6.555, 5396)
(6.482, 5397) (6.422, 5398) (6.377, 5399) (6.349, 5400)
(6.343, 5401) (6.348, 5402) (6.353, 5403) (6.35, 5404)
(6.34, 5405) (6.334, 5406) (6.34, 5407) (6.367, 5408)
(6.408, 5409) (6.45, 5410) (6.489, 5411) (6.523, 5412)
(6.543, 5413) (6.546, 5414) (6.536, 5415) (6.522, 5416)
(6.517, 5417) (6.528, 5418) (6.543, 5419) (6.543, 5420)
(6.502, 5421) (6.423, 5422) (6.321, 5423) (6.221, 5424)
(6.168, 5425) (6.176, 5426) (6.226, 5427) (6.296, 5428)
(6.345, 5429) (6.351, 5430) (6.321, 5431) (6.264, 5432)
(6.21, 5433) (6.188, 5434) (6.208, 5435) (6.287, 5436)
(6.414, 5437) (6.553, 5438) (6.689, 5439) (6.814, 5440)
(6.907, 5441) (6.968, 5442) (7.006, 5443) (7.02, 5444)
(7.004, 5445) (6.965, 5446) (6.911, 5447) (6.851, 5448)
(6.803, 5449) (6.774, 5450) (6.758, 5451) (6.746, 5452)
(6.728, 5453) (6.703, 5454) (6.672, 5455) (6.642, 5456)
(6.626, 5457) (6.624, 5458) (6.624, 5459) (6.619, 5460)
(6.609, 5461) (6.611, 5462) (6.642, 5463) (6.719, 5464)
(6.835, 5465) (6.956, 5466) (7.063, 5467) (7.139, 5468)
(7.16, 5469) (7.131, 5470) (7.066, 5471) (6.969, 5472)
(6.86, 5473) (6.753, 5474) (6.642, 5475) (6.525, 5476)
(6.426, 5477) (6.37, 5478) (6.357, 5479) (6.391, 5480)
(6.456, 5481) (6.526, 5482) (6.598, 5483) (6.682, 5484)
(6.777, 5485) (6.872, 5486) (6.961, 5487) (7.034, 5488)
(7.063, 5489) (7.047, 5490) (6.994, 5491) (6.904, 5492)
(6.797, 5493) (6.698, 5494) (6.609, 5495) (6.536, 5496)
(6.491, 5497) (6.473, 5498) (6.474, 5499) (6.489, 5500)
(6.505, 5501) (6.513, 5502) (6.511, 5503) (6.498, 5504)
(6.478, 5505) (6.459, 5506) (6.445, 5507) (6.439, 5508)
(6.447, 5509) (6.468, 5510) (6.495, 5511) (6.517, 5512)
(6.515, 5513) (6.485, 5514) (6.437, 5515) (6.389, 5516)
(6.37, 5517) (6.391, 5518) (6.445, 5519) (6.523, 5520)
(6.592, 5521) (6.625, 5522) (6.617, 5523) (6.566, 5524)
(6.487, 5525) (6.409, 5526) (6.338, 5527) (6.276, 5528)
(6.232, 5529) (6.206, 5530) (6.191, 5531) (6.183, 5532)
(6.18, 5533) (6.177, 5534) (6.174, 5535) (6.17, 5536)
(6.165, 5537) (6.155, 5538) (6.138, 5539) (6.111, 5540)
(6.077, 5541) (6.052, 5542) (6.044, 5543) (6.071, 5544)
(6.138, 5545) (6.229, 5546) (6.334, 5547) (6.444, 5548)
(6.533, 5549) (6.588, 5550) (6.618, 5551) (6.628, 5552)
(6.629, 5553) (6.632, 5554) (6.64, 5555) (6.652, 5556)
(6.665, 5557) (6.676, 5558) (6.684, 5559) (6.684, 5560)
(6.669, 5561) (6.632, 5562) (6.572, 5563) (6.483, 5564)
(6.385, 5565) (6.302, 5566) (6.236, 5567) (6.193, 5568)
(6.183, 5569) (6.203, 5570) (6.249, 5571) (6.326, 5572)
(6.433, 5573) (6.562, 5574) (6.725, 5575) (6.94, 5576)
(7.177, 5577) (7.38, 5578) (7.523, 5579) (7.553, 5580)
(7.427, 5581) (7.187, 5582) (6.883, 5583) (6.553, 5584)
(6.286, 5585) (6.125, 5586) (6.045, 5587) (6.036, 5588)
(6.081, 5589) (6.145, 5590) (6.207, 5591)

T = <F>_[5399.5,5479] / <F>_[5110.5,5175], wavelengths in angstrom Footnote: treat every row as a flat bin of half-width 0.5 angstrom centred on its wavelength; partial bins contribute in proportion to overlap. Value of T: 0.95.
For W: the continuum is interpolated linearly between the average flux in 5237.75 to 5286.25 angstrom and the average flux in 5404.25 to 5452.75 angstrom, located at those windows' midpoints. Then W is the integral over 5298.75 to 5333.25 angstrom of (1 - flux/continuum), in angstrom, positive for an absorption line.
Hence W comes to -1.4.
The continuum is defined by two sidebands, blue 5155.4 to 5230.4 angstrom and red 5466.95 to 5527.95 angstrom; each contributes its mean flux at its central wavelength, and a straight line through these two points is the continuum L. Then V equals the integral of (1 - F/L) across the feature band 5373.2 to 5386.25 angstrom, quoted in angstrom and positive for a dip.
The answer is -0.5 angstrom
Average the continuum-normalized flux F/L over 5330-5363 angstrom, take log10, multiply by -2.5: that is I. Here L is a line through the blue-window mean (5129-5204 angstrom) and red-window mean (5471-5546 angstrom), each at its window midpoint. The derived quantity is -0.04 mag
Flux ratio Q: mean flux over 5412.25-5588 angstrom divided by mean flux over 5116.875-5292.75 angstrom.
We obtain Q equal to 1.0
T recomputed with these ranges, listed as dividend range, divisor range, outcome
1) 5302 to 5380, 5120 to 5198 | 1.02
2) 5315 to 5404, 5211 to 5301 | 1.00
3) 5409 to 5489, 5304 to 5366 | 0.96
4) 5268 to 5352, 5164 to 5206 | 1.06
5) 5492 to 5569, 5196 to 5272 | 0.95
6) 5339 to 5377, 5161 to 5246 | 1.04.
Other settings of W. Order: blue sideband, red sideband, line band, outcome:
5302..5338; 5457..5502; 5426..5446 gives 0.68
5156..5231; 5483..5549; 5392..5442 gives 0.55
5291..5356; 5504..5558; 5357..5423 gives 0.61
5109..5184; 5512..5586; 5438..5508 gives -1.77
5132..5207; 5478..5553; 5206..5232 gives -0.89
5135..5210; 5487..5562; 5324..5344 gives 0.09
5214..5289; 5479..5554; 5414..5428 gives 0.36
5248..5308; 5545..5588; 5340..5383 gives -1.35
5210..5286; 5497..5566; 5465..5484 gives -0.75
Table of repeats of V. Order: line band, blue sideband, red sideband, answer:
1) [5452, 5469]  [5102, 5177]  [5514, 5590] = -0.5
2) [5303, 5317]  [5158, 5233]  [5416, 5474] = -1.0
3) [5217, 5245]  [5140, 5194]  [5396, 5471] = -1.1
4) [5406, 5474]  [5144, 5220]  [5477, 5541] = -1.1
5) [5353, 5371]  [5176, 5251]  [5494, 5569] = -0.9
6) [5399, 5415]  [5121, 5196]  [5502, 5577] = 0.3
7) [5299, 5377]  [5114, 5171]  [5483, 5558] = -1.7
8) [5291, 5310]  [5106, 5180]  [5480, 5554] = -0.5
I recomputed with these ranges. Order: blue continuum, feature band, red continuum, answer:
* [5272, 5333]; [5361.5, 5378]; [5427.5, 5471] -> 0.00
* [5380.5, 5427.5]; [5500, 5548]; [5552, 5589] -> 0.04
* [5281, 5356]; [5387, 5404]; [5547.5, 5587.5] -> 0.04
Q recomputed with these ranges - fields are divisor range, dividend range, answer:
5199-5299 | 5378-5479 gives 0.98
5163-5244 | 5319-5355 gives 1.02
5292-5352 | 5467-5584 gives 0.96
